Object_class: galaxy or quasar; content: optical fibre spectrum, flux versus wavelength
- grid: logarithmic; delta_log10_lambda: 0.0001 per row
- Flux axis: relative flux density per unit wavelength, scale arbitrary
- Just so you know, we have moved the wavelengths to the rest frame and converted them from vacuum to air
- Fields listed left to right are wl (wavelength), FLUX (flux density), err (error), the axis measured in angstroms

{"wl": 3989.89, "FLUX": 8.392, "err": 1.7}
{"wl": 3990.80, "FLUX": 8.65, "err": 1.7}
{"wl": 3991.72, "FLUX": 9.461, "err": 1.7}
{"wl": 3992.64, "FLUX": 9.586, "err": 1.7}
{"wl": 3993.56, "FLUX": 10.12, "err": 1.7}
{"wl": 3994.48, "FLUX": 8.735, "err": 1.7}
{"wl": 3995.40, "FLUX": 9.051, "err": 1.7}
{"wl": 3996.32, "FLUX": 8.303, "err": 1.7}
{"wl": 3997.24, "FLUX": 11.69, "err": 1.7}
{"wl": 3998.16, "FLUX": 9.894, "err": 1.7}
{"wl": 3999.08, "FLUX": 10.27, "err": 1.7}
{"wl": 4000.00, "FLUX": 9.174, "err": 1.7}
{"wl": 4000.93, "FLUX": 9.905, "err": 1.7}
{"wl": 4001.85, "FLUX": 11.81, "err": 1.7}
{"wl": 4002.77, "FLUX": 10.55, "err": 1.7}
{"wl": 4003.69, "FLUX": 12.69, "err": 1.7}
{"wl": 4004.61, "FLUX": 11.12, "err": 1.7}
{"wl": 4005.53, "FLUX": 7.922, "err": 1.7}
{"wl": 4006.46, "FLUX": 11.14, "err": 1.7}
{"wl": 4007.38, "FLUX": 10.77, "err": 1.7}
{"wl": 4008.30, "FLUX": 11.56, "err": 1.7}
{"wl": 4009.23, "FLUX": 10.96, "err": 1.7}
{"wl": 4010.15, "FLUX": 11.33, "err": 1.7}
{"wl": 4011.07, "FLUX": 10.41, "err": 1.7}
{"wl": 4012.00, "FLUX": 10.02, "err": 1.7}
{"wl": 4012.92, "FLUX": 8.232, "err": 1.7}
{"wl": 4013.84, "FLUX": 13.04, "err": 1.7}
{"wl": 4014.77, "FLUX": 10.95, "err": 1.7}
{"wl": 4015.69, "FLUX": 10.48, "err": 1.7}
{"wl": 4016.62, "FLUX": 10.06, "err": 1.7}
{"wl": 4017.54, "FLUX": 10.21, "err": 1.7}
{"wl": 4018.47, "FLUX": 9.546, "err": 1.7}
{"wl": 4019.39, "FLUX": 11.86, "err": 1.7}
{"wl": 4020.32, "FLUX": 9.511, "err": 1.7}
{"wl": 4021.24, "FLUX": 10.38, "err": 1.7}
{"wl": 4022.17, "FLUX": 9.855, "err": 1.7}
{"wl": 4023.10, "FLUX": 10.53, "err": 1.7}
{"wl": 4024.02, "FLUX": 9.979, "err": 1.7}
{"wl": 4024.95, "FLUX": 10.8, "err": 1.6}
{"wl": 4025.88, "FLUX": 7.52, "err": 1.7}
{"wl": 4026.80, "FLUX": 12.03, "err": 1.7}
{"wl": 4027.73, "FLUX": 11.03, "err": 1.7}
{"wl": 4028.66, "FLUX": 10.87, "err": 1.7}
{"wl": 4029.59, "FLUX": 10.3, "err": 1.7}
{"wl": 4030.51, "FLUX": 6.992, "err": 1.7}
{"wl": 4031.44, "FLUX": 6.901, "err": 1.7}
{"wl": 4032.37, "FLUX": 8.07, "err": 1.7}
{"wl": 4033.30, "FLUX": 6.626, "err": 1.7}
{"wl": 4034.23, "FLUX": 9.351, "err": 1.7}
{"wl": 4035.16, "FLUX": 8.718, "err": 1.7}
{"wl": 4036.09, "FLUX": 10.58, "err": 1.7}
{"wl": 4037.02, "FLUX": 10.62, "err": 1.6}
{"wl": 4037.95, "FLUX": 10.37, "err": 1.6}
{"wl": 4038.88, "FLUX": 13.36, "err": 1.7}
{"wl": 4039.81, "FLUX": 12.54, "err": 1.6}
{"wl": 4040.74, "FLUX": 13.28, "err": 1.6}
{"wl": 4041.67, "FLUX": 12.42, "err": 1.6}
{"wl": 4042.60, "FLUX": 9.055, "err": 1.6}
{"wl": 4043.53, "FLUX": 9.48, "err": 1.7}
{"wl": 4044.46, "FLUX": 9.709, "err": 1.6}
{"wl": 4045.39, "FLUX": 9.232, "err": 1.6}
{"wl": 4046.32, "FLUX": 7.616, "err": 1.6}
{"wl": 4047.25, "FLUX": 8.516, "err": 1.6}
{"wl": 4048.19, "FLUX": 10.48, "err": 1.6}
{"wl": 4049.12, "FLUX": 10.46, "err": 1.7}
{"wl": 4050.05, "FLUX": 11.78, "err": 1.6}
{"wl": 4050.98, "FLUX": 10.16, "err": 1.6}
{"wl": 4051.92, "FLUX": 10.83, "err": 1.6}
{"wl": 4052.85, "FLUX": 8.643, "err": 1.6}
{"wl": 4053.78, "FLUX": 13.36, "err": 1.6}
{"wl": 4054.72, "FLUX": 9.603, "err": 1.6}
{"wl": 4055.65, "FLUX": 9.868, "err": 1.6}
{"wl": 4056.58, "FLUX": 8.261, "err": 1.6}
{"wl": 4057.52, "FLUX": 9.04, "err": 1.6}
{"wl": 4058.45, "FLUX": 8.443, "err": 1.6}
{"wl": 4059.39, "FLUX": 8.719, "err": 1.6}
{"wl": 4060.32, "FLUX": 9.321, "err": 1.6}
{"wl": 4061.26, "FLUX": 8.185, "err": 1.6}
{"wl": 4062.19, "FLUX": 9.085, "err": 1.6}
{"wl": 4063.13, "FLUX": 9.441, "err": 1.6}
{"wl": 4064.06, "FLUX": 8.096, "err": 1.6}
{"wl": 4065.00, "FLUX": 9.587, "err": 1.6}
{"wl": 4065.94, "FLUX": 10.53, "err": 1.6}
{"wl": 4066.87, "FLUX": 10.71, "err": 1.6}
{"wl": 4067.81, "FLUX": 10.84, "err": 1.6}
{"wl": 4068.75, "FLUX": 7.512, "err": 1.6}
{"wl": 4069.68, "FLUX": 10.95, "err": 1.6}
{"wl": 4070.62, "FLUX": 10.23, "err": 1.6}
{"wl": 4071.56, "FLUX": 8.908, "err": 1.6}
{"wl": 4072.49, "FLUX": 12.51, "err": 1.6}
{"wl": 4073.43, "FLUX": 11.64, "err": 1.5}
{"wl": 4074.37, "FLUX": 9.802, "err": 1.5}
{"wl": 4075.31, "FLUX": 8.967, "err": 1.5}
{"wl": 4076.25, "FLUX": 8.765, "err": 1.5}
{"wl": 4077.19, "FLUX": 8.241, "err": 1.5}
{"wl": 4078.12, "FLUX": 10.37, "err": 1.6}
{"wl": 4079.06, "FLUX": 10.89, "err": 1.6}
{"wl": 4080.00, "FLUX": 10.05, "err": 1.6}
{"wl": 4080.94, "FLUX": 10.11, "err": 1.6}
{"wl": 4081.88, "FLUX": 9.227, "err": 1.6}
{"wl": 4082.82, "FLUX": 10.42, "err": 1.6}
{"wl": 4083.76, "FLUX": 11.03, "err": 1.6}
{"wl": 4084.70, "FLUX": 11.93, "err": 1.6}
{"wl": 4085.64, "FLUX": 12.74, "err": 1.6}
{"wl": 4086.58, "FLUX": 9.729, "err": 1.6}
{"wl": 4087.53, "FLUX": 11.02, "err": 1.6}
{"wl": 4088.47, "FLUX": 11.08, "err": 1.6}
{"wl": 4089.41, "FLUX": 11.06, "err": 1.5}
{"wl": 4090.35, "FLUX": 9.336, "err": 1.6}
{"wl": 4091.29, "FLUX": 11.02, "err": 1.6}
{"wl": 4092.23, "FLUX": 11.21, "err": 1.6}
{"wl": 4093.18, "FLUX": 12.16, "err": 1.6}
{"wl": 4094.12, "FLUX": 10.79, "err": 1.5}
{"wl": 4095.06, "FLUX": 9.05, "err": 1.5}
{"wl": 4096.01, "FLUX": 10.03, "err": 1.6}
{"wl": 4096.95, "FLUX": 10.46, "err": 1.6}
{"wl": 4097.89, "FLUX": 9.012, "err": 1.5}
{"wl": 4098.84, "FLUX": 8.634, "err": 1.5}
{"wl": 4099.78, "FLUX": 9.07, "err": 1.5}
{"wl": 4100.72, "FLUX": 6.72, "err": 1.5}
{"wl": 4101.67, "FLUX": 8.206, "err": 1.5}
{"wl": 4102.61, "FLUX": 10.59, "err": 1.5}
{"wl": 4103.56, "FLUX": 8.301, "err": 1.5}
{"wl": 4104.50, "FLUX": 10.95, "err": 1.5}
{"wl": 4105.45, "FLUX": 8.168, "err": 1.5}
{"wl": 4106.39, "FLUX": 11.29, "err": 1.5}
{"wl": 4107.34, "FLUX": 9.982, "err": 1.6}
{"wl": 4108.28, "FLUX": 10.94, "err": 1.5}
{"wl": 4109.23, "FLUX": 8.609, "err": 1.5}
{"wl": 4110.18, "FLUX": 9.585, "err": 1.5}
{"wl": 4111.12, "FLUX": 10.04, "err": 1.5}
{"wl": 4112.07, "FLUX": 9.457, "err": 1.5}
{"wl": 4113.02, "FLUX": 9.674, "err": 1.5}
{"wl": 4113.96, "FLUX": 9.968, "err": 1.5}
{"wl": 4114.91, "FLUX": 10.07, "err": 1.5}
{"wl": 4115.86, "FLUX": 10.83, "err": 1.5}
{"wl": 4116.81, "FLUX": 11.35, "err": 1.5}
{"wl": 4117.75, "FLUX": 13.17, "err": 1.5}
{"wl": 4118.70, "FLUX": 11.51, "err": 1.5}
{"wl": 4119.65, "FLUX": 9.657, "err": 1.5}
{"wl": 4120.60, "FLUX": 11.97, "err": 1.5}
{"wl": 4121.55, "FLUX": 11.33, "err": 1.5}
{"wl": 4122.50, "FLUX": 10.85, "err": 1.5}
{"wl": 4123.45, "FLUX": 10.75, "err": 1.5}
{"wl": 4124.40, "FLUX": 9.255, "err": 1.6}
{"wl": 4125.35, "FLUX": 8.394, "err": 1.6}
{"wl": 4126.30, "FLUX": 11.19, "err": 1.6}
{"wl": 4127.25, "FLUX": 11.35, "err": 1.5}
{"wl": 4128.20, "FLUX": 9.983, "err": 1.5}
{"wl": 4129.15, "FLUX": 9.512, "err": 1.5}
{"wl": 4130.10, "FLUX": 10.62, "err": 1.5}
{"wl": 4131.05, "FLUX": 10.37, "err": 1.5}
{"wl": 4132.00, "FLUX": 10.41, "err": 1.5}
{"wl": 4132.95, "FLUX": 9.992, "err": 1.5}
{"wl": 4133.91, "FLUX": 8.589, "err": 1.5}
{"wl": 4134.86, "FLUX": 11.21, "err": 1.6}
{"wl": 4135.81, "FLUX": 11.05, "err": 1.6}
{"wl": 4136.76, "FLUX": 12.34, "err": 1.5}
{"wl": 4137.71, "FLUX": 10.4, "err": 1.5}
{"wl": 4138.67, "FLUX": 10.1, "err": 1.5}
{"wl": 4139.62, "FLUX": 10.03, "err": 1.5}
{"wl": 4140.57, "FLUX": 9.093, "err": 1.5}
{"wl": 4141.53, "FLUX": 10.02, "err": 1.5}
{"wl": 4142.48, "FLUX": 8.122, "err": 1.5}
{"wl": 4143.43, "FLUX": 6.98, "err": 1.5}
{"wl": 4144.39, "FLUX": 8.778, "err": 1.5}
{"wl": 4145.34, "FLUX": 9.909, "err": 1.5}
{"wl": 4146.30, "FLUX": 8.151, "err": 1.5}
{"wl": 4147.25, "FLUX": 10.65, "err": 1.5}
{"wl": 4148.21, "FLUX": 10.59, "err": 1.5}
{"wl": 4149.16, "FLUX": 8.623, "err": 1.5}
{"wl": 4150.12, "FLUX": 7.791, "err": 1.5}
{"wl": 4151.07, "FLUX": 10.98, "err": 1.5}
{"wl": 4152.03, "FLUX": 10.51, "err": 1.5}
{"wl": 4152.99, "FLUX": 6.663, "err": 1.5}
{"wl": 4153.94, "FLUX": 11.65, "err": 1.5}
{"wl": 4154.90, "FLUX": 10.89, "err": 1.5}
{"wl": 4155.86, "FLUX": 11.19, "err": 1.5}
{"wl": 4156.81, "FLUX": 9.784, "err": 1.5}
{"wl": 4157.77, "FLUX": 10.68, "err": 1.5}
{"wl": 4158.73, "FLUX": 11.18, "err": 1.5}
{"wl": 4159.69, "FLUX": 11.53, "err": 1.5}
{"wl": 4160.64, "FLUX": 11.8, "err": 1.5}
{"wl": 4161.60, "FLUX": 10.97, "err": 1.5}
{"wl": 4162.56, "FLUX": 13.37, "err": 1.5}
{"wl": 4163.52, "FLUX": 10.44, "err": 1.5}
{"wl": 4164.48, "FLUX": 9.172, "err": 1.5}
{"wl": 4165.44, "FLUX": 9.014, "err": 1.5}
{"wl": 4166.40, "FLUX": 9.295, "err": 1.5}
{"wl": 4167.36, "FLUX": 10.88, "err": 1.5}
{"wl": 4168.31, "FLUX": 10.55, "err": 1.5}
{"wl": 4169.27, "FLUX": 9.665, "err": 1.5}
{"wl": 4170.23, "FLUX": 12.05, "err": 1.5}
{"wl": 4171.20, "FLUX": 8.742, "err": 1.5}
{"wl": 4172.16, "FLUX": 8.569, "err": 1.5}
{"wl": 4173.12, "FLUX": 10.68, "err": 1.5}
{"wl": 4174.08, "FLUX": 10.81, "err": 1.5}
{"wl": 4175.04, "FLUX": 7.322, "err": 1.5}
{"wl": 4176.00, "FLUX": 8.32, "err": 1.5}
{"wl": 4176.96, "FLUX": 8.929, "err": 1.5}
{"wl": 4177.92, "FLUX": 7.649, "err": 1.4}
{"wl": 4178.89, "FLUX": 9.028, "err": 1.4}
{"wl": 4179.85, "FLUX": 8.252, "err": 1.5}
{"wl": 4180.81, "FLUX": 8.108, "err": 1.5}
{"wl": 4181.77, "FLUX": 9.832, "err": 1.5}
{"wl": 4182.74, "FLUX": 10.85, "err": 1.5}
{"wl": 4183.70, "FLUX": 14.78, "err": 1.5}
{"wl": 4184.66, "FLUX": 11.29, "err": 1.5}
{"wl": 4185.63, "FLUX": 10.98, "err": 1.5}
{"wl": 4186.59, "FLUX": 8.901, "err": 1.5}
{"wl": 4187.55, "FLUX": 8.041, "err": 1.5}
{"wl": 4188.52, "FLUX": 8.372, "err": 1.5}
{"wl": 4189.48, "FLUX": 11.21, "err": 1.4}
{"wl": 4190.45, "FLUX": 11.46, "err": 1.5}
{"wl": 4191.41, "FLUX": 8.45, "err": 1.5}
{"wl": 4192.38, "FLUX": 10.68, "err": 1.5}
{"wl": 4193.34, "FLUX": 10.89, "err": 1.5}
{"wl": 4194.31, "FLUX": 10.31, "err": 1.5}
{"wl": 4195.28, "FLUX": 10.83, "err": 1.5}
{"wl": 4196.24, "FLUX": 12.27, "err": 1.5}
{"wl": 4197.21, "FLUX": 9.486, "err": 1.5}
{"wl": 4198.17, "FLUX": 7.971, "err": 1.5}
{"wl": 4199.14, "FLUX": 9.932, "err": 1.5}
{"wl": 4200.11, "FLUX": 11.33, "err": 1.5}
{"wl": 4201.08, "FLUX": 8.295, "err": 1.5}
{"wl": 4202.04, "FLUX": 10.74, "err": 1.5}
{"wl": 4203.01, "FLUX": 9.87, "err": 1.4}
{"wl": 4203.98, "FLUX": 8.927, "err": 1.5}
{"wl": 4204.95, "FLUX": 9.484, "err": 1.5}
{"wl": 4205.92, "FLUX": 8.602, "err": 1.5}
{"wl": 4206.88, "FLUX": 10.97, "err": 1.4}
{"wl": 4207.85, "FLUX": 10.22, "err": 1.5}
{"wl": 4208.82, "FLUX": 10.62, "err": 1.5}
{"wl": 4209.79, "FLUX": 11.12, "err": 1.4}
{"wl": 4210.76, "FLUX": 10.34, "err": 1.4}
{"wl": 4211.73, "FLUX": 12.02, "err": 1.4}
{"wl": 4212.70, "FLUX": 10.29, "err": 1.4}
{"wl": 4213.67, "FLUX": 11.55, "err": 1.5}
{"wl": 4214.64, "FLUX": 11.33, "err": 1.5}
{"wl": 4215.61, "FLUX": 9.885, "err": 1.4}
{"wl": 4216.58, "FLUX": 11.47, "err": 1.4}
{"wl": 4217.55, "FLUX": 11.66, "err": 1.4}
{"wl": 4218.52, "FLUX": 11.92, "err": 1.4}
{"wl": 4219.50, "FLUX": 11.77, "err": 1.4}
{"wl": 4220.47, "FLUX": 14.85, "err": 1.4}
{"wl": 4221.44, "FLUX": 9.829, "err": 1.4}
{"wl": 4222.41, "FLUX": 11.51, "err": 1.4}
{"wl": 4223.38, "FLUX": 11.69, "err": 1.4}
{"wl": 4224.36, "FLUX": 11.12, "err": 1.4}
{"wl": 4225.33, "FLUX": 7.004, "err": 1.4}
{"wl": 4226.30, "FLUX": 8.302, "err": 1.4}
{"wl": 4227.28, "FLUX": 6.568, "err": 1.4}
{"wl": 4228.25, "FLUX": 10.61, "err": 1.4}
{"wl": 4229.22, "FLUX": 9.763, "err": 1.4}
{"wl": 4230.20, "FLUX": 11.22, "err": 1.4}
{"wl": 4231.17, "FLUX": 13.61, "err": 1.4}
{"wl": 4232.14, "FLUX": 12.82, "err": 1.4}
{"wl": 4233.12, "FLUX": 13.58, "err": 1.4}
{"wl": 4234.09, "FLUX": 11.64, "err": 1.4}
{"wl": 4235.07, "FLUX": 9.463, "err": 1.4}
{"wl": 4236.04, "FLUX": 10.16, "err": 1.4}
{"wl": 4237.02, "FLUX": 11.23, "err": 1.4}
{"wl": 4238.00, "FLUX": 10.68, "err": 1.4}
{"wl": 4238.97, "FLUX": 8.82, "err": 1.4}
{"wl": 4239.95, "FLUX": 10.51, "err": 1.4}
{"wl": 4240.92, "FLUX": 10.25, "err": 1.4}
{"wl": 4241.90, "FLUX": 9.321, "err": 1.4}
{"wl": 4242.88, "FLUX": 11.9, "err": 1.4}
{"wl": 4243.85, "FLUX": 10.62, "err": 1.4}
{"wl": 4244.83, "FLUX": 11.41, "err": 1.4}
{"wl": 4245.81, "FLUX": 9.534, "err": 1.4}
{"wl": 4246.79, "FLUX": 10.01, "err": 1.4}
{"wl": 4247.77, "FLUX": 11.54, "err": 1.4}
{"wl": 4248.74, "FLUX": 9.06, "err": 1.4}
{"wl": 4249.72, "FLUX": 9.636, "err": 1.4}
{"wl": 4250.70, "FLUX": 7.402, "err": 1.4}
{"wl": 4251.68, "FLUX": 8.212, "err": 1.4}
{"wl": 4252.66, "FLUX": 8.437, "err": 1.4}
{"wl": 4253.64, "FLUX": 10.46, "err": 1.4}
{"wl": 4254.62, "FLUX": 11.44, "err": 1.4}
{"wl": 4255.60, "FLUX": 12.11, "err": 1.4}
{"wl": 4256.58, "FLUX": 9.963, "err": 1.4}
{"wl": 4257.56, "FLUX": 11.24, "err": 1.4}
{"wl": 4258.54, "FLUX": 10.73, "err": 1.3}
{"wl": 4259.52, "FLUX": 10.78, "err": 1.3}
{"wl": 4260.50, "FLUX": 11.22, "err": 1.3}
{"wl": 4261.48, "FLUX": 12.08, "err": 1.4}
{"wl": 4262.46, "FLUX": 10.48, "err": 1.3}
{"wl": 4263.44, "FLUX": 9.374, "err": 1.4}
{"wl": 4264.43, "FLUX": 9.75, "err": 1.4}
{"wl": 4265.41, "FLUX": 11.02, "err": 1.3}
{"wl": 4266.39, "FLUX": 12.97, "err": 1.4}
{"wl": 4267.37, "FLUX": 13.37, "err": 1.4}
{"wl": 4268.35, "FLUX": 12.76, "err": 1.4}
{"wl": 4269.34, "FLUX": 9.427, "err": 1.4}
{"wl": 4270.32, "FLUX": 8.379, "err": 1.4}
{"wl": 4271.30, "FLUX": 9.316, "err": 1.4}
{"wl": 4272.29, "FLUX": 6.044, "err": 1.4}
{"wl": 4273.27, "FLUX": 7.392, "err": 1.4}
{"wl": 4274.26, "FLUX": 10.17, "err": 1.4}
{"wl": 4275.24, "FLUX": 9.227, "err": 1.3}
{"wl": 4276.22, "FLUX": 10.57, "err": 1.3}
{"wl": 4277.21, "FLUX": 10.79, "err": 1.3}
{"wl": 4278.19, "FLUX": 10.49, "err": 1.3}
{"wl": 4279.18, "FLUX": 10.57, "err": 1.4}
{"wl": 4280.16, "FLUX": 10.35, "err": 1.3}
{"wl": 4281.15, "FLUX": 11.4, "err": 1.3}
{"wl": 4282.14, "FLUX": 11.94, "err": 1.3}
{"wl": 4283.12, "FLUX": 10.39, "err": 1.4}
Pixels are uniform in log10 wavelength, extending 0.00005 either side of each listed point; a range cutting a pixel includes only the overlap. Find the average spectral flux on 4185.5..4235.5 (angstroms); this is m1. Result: 10.5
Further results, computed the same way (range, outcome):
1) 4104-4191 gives 10.1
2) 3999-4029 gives 10.5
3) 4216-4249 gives 10.8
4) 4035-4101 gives 10.1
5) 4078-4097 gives 10.7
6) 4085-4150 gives 10.1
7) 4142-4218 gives 10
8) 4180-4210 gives 10.1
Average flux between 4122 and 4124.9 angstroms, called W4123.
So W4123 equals 10.3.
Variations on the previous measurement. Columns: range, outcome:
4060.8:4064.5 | 8.72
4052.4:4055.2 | 10.5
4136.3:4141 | 10.4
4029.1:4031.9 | 8.1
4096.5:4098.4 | 9.69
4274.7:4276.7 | 9.95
